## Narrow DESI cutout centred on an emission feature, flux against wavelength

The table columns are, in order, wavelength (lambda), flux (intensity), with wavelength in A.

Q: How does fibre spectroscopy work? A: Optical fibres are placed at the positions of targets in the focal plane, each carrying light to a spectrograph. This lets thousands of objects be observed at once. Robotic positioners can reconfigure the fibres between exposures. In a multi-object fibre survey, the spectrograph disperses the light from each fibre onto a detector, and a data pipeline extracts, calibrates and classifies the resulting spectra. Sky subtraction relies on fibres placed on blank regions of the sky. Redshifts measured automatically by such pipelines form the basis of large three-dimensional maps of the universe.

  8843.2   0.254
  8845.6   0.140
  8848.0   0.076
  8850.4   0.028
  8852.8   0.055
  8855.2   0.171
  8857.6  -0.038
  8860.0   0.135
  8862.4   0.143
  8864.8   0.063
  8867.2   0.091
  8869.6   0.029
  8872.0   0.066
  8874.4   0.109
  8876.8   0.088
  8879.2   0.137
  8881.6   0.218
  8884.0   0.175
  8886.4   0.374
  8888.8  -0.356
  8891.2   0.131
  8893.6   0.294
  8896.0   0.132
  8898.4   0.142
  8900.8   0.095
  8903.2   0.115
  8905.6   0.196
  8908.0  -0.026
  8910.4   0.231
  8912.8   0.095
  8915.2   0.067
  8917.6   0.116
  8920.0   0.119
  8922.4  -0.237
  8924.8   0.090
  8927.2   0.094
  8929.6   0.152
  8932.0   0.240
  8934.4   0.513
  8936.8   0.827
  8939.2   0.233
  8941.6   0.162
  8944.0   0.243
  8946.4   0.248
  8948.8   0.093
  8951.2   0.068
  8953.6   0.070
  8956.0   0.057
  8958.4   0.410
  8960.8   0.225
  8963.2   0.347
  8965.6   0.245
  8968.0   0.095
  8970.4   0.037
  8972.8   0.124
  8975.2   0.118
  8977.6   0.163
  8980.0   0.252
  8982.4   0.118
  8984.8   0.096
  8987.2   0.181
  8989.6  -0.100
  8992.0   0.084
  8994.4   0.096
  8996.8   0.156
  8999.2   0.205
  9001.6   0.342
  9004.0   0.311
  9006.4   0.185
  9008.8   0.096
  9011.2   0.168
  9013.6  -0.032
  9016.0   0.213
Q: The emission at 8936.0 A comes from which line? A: H-gamma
